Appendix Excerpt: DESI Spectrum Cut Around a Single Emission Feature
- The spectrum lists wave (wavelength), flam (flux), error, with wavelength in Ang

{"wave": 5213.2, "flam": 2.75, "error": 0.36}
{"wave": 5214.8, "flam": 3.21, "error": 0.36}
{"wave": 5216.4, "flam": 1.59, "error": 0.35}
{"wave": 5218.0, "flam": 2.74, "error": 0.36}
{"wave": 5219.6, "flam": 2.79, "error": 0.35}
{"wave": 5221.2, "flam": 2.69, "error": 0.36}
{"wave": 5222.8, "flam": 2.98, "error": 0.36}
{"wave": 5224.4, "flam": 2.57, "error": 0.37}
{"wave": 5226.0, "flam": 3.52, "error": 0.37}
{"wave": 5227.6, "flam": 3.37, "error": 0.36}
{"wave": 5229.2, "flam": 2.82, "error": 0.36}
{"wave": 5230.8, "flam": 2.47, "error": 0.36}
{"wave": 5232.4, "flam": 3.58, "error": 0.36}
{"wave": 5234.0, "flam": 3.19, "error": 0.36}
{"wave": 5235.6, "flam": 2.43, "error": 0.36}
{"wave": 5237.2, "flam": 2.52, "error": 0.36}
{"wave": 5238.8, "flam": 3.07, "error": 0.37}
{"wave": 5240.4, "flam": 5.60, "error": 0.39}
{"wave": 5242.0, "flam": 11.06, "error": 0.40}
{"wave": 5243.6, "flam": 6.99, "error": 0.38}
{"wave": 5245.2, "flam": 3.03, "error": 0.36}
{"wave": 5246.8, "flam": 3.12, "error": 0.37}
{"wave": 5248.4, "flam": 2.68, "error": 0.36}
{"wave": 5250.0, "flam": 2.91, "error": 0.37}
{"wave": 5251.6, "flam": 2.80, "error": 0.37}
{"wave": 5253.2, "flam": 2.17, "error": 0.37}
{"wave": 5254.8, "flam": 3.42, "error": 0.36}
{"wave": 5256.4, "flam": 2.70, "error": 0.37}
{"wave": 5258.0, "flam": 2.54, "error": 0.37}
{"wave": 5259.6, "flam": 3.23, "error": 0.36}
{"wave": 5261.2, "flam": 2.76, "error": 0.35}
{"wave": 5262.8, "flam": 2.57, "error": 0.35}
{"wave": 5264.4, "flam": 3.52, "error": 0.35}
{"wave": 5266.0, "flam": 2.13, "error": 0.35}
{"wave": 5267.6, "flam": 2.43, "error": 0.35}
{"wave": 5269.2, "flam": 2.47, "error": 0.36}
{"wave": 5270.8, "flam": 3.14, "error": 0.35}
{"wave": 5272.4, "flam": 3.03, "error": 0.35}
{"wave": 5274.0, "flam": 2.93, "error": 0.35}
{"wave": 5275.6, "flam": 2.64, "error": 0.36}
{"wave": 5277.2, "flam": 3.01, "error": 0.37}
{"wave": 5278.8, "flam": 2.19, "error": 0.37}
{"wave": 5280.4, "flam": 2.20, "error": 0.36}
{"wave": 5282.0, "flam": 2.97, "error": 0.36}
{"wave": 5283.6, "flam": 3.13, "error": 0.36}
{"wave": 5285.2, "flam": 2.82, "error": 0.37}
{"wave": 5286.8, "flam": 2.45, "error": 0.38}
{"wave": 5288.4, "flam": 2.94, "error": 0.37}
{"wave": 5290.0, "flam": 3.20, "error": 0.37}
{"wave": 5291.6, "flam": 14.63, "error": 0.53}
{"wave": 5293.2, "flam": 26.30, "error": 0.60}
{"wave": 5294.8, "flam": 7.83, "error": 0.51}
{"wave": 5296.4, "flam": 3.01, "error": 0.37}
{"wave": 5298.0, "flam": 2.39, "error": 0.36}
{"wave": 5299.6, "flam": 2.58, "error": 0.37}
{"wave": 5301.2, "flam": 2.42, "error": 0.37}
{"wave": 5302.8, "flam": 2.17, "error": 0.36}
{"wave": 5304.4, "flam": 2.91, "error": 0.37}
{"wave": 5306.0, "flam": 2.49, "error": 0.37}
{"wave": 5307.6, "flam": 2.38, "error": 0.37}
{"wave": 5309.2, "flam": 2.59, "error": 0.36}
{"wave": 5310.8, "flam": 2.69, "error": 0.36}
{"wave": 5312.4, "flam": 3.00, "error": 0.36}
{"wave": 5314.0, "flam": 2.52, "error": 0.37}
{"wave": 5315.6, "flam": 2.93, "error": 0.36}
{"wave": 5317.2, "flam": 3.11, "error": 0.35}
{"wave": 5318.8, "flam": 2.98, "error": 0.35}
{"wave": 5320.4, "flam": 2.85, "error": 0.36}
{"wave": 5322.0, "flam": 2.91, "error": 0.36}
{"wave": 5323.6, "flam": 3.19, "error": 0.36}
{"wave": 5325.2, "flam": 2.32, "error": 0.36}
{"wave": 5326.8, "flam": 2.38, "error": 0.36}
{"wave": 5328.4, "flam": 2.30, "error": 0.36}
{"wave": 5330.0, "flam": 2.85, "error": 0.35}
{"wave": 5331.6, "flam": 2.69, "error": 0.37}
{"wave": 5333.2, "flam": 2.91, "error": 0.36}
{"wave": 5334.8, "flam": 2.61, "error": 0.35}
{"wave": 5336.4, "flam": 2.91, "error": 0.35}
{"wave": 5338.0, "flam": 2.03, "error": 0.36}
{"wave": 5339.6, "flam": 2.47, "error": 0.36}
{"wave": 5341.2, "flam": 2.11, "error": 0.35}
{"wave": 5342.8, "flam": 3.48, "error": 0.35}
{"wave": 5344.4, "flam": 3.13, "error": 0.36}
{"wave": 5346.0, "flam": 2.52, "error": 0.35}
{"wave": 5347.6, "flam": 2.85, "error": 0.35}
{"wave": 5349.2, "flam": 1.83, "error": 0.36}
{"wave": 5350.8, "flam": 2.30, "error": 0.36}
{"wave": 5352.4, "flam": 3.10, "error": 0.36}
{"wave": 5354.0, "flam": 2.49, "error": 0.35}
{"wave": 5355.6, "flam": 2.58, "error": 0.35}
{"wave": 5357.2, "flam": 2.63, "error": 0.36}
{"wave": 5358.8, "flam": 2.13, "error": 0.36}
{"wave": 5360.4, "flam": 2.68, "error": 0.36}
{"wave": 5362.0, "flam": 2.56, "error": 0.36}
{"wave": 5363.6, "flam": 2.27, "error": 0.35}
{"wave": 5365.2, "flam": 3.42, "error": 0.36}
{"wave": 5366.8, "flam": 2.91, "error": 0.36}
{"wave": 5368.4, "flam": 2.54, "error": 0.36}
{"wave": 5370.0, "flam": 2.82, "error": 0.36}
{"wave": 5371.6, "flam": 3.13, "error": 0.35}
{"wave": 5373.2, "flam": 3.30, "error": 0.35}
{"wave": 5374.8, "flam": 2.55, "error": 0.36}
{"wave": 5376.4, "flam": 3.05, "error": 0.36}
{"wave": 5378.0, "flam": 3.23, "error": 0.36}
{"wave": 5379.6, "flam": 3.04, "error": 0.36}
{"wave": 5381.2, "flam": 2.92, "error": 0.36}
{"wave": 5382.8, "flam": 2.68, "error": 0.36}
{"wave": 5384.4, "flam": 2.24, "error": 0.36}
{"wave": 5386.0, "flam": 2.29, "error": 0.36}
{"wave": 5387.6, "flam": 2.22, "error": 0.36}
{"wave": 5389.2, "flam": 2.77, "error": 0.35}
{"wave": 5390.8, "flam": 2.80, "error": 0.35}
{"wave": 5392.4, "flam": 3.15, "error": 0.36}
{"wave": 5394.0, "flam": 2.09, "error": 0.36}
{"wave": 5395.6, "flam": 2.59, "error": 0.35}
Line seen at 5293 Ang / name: [O III] 5007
